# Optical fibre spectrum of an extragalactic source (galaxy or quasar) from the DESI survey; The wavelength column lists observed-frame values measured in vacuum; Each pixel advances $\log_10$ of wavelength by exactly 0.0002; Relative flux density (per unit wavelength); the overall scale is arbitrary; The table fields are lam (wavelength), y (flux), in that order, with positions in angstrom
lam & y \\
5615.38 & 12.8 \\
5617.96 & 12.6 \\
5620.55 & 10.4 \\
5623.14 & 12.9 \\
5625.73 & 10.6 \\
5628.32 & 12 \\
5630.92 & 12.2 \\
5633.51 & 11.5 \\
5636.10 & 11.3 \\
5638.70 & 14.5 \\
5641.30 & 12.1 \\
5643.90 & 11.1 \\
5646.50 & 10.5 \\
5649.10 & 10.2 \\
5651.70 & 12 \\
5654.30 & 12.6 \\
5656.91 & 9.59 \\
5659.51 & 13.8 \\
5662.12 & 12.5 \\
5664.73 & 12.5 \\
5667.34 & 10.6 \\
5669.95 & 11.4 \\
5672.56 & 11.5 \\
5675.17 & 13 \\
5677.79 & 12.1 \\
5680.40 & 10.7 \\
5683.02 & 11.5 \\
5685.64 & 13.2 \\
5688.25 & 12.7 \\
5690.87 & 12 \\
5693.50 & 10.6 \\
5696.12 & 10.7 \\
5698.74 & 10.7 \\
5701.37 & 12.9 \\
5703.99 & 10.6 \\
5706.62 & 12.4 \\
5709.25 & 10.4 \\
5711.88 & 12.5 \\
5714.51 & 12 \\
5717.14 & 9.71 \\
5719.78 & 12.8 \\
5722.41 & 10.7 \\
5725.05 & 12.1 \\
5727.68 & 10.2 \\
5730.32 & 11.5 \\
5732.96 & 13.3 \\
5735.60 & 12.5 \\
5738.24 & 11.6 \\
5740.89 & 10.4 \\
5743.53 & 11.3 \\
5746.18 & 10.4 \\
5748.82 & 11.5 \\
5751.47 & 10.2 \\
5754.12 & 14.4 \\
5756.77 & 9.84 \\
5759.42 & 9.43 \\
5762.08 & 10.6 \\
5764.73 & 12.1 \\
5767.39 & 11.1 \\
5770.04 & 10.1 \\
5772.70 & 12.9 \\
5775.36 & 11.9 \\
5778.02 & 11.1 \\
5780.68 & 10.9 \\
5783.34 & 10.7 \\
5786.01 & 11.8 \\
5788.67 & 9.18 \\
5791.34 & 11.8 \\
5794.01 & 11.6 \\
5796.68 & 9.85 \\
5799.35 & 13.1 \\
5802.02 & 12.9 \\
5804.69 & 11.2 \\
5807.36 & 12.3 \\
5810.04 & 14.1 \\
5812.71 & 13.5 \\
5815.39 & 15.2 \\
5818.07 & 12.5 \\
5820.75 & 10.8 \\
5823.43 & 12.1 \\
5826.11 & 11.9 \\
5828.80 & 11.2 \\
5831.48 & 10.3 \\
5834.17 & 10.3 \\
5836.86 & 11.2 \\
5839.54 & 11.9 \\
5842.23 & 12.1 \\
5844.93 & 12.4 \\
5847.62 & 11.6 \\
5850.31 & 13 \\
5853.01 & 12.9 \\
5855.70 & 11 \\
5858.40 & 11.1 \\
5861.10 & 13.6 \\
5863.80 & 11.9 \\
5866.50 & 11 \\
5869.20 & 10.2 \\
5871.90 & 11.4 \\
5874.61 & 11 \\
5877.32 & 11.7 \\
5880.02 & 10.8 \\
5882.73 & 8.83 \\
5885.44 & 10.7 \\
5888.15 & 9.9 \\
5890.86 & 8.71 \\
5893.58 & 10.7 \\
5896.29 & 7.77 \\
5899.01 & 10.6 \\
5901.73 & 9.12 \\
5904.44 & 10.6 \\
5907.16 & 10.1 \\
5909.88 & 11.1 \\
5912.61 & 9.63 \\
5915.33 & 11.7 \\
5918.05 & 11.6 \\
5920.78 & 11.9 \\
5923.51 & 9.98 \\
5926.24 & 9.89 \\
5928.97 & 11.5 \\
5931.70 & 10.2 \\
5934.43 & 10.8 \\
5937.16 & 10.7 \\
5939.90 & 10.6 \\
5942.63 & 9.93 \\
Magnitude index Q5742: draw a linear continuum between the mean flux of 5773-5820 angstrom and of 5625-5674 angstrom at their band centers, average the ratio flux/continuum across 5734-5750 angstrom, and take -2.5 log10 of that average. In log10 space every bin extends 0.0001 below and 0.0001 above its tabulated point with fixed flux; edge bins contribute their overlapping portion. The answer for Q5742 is 0.053 mag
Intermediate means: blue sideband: 11.7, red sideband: 12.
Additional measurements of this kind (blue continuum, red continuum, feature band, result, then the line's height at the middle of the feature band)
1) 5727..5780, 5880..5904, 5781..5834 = -0.11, 10.7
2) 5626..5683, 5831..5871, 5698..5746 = 0.02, 11.7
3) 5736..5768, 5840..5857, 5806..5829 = -0.08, 11.8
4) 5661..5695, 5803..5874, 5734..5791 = 0.07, 11.9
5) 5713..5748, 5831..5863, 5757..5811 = 0.02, 11.6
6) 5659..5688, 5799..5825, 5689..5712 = 0.07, 12.2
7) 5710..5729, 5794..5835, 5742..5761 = 0.06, 11.6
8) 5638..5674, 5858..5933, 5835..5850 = -0.10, 10.9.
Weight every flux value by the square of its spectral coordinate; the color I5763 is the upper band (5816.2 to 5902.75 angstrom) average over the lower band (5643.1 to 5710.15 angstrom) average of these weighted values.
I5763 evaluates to 1.02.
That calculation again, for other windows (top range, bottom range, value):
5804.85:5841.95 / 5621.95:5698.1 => 1.08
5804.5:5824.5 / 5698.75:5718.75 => 1.16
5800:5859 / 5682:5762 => 1.10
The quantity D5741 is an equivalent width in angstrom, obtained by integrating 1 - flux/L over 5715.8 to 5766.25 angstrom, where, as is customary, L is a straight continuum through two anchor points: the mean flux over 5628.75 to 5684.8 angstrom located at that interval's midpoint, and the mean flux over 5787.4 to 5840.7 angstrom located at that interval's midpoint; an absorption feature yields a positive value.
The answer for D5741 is 2.25 angstrom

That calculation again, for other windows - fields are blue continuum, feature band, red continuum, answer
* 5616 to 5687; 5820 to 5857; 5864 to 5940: -2.8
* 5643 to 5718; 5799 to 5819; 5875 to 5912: -4.6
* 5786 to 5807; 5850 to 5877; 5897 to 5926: -1.8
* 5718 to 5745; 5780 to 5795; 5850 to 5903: 0.4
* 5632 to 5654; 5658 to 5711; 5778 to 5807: -0.9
